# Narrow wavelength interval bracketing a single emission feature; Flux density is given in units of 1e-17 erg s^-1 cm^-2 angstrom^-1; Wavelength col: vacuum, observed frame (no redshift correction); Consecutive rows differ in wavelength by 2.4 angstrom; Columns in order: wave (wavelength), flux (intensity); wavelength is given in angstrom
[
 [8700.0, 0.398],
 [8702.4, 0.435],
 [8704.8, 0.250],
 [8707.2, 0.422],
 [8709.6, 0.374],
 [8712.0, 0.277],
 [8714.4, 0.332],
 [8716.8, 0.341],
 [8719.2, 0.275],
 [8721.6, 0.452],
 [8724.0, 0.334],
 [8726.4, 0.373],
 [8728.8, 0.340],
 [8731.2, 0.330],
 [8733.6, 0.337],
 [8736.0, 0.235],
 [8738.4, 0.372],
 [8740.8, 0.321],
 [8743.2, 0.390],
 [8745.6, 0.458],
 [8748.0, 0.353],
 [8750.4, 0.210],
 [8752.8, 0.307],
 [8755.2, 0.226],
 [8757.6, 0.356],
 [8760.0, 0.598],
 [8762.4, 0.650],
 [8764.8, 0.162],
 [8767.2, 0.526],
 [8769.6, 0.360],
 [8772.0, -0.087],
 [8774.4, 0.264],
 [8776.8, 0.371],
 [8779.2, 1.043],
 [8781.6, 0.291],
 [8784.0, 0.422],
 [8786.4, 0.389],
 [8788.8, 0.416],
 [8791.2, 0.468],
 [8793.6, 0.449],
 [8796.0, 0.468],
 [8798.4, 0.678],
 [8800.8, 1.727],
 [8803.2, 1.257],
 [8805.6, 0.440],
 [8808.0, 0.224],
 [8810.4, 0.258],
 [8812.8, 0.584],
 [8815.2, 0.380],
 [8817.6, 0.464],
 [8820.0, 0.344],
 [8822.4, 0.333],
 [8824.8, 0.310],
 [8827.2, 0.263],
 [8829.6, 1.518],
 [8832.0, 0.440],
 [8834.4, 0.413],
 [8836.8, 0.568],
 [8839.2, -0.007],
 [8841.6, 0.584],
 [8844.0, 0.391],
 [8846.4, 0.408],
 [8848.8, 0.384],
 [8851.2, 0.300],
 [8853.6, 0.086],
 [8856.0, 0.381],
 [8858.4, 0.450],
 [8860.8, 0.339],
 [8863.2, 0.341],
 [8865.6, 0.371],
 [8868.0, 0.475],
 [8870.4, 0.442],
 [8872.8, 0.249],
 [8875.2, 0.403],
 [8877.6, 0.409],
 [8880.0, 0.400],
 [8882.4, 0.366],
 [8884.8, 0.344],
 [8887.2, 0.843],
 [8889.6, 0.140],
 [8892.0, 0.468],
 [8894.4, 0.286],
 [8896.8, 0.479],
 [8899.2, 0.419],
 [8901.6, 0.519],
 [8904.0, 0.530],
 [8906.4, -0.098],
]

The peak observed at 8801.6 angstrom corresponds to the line H-beta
